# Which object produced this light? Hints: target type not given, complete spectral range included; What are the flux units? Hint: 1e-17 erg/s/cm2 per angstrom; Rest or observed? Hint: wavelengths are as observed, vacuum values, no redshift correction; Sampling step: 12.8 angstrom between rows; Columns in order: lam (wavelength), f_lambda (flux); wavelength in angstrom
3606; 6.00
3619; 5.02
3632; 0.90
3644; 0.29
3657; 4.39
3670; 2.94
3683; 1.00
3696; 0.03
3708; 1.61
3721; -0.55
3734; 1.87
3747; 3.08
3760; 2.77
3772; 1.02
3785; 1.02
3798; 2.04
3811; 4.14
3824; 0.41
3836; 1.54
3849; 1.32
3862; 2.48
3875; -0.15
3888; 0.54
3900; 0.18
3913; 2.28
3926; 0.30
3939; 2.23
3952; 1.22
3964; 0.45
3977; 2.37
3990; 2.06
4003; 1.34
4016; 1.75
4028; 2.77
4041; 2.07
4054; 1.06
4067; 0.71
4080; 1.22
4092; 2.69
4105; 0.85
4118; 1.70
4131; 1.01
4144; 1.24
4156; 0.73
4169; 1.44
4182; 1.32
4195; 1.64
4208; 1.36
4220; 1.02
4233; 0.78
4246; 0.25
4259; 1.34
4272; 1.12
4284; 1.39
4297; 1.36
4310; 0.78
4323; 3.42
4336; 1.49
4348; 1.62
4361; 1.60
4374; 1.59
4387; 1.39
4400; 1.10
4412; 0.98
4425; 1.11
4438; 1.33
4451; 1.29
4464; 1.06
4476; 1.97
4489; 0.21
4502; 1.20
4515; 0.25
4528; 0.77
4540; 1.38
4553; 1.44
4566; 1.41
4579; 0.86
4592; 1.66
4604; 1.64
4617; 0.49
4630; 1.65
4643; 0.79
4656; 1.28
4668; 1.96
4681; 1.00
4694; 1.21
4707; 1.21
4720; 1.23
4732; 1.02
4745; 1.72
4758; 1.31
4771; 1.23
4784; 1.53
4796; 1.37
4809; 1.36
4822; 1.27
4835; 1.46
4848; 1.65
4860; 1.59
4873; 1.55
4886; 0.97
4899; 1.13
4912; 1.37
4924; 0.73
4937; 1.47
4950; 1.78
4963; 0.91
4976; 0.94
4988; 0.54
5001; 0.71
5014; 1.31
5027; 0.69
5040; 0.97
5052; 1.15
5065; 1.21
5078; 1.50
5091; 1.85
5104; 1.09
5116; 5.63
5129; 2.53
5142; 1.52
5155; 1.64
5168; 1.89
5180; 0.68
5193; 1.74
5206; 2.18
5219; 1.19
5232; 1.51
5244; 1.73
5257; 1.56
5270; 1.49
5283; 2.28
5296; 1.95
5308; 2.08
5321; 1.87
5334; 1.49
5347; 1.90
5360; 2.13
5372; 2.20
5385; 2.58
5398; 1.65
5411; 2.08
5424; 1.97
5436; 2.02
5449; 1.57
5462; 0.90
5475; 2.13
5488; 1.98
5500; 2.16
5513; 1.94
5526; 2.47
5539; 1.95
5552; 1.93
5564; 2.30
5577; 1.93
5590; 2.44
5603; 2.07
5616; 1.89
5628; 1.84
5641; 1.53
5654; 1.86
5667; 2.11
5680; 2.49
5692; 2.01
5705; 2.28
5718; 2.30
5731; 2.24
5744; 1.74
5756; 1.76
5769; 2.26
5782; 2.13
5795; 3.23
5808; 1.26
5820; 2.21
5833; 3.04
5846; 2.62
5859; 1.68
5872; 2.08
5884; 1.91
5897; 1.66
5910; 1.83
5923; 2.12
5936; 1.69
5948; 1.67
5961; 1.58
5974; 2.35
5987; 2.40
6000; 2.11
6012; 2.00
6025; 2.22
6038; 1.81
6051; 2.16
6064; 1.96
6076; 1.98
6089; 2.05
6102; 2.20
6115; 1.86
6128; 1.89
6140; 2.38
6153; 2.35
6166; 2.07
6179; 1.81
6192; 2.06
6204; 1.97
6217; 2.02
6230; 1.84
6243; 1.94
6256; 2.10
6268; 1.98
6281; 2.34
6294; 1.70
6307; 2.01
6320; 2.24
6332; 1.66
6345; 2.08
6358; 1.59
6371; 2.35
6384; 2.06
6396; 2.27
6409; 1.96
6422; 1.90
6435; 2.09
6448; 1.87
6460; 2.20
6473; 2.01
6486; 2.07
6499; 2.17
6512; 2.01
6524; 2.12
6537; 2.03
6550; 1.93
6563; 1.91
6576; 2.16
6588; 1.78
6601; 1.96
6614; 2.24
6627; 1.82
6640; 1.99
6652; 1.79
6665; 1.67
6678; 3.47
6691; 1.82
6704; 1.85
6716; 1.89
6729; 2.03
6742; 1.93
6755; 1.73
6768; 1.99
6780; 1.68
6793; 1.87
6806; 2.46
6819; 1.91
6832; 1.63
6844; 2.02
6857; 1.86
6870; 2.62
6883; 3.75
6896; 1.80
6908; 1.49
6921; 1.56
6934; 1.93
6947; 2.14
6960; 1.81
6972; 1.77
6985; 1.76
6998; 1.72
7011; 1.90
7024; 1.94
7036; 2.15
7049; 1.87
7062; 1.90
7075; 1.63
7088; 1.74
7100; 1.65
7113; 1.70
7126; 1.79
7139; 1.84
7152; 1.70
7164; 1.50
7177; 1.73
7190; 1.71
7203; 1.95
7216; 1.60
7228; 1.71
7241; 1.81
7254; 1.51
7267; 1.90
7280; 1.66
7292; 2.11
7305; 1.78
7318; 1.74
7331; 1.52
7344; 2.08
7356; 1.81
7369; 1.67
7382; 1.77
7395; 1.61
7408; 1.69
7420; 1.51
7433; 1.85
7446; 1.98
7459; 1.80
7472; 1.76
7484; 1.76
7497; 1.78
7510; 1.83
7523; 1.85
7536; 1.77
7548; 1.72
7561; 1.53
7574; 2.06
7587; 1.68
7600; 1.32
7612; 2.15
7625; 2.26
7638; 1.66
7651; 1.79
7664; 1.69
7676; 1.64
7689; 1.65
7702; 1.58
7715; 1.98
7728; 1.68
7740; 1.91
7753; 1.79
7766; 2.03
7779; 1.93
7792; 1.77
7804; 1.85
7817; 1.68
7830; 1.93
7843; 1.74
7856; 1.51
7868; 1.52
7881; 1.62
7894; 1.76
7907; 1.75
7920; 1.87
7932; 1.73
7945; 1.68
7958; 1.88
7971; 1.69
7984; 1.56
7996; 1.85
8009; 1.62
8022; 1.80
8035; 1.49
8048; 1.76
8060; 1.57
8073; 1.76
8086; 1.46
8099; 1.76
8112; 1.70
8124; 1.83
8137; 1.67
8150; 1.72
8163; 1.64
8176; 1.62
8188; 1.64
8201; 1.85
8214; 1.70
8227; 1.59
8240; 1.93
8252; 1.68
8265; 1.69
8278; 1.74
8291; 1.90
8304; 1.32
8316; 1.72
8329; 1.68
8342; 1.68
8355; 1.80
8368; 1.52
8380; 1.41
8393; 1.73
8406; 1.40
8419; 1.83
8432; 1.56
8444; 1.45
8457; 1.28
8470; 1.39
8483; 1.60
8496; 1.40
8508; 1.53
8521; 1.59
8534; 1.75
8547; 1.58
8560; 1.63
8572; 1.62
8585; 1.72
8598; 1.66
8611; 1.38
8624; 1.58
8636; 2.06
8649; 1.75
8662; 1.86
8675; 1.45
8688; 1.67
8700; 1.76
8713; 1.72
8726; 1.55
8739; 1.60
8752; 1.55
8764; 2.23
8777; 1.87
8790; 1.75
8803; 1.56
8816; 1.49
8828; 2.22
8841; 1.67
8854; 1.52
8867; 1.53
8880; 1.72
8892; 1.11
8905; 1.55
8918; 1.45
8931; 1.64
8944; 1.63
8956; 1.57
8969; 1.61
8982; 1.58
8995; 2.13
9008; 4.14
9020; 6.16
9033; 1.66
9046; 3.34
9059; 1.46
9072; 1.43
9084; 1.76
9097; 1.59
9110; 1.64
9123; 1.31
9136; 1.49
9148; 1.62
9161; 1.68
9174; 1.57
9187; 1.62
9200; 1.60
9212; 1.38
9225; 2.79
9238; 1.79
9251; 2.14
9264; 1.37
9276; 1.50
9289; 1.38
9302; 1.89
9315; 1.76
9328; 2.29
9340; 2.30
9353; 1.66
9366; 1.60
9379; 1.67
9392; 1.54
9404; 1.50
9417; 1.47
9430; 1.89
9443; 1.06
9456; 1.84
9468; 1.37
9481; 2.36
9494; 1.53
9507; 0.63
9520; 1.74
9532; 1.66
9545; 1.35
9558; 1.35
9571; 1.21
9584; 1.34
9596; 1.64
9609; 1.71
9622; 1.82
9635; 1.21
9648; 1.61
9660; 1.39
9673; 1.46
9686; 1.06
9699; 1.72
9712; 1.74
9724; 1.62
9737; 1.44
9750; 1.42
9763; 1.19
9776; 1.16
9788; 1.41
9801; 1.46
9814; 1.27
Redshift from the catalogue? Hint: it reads 0.37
